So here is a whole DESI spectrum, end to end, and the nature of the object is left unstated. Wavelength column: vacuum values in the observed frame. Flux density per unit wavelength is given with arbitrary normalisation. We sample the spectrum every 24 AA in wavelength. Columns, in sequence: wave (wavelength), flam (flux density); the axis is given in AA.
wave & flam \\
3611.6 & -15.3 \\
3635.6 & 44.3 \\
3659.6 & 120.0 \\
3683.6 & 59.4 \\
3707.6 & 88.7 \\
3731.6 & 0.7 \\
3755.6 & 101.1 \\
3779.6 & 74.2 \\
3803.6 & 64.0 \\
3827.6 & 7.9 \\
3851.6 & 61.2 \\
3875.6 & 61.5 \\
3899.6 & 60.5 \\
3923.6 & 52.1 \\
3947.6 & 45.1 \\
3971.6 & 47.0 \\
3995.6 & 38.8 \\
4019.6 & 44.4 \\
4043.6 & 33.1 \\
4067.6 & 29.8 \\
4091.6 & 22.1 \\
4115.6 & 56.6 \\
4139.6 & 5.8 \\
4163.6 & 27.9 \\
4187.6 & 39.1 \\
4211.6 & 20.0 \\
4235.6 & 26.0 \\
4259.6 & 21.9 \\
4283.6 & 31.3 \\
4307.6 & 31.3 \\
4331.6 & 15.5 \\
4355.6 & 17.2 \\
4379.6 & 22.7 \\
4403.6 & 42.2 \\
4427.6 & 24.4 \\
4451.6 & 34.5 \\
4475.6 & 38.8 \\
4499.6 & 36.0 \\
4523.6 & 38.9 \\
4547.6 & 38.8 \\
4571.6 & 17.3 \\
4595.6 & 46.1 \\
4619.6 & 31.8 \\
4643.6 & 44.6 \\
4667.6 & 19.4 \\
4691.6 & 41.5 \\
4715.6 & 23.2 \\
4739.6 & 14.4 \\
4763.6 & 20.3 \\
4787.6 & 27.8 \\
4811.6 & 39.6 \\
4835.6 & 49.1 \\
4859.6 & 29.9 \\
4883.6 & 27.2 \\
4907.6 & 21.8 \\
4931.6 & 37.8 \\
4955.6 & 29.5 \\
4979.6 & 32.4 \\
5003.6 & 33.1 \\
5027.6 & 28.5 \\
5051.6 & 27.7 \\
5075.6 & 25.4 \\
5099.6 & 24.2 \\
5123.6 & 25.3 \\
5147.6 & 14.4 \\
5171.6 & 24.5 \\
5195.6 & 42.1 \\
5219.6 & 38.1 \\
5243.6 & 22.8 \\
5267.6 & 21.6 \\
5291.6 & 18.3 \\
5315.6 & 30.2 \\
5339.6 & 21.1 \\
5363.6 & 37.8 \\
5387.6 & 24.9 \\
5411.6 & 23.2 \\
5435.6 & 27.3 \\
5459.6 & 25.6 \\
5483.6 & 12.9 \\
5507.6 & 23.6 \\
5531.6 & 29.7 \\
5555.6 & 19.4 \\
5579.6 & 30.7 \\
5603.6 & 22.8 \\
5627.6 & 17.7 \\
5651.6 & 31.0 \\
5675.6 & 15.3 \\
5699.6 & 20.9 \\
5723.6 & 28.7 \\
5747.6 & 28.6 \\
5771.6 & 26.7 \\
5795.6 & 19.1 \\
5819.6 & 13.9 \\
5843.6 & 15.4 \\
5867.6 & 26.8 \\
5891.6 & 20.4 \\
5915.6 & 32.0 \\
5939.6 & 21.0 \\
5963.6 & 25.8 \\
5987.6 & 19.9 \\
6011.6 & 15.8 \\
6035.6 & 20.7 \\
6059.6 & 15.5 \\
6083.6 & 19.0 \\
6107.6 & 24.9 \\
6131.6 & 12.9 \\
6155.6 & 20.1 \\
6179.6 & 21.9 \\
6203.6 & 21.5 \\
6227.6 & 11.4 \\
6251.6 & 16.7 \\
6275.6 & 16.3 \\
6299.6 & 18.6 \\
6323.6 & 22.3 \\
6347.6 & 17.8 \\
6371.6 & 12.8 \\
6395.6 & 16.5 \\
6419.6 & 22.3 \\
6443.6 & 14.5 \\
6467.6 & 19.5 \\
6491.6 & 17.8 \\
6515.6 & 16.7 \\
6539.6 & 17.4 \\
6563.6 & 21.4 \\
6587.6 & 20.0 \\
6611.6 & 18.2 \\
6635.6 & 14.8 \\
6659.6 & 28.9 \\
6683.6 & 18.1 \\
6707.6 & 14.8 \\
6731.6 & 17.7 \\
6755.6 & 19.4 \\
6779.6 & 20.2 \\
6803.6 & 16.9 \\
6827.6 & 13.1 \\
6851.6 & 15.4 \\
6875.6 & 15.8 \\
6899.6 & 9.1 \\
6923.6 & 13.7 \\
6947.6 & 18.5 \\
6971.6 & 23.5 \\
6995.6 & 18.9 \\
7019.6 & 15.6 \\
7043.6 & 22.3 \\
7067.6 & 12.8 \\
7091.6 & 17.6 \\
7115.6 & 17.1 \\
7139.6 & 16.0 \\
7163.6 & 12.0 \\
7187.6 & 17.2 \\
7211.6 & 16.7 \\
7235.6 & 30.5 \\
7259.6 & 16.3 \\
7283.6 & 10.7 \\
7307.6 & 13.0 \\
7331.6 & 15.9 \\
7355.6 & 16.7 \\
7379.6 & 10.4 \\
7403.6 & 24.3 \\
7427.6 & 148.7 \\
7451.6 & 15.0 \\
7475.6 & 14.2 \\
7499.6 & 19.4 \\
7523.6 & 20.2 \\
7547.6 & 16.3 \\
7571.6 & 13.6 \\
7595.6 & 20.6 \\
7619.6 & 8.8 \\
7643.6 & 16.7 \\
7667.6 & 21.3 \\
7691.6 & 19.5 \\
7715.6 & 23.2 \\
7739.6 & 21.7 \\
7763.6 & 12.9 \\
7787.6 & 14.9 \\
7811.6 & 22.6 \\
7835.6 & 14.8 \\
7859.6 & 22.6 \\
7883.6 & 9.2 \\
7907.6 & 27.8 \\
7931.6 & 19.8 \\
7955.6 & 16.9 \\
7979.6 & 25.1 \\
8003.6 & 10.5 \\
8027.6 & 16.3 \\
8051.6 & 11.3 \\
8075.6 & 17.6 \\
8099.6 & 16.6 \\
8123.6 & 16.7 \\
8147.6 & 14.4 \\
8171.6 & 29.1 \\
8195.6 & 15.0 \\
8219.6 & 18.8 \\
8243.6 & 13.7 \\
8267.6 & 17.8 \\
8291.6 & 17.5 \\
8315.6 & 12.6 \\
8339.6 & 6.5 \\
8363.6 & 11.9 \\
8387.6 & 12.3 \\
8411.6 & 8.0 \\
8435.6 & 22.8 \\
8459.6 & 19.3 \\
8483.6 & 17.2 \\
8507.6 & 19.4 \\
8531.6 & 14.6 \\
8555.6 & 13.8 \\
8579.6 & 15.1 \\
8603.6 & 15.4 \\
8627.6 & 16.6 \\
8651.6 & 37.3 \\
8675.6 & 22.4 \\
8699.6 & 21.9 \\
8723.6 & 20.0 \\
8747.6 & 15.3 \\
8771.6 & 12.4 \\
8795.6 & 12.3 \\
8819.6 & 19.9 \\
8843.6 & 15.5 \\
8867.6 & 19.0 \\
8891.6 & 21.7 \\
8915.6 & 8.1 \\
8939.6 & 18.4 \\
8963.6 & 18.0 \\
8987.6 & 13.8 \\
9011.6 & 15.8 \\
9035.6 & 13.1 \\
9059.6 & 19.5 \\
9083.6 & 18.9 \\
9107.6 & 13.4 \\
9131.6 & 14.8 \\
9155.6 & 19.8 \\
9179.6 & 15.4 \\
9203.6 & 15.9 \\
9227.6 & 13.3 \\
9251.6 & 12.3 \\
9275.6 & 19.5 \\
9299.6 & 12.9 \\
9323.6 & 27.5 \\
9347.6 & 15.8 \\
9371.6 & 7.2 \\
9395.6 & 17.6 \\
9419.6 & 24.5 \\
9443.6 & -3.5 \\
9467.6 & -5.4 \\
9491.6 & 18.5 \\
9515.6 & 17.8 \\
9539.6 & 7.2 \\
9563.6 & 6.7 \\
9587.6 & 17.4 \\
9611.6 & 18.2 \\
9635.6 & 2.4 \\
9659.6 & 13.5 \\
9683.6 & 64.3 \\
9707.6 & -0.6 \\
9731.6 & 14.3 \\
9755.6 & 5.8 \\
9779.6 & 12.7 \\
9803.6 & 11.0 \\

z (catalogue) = 0.991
